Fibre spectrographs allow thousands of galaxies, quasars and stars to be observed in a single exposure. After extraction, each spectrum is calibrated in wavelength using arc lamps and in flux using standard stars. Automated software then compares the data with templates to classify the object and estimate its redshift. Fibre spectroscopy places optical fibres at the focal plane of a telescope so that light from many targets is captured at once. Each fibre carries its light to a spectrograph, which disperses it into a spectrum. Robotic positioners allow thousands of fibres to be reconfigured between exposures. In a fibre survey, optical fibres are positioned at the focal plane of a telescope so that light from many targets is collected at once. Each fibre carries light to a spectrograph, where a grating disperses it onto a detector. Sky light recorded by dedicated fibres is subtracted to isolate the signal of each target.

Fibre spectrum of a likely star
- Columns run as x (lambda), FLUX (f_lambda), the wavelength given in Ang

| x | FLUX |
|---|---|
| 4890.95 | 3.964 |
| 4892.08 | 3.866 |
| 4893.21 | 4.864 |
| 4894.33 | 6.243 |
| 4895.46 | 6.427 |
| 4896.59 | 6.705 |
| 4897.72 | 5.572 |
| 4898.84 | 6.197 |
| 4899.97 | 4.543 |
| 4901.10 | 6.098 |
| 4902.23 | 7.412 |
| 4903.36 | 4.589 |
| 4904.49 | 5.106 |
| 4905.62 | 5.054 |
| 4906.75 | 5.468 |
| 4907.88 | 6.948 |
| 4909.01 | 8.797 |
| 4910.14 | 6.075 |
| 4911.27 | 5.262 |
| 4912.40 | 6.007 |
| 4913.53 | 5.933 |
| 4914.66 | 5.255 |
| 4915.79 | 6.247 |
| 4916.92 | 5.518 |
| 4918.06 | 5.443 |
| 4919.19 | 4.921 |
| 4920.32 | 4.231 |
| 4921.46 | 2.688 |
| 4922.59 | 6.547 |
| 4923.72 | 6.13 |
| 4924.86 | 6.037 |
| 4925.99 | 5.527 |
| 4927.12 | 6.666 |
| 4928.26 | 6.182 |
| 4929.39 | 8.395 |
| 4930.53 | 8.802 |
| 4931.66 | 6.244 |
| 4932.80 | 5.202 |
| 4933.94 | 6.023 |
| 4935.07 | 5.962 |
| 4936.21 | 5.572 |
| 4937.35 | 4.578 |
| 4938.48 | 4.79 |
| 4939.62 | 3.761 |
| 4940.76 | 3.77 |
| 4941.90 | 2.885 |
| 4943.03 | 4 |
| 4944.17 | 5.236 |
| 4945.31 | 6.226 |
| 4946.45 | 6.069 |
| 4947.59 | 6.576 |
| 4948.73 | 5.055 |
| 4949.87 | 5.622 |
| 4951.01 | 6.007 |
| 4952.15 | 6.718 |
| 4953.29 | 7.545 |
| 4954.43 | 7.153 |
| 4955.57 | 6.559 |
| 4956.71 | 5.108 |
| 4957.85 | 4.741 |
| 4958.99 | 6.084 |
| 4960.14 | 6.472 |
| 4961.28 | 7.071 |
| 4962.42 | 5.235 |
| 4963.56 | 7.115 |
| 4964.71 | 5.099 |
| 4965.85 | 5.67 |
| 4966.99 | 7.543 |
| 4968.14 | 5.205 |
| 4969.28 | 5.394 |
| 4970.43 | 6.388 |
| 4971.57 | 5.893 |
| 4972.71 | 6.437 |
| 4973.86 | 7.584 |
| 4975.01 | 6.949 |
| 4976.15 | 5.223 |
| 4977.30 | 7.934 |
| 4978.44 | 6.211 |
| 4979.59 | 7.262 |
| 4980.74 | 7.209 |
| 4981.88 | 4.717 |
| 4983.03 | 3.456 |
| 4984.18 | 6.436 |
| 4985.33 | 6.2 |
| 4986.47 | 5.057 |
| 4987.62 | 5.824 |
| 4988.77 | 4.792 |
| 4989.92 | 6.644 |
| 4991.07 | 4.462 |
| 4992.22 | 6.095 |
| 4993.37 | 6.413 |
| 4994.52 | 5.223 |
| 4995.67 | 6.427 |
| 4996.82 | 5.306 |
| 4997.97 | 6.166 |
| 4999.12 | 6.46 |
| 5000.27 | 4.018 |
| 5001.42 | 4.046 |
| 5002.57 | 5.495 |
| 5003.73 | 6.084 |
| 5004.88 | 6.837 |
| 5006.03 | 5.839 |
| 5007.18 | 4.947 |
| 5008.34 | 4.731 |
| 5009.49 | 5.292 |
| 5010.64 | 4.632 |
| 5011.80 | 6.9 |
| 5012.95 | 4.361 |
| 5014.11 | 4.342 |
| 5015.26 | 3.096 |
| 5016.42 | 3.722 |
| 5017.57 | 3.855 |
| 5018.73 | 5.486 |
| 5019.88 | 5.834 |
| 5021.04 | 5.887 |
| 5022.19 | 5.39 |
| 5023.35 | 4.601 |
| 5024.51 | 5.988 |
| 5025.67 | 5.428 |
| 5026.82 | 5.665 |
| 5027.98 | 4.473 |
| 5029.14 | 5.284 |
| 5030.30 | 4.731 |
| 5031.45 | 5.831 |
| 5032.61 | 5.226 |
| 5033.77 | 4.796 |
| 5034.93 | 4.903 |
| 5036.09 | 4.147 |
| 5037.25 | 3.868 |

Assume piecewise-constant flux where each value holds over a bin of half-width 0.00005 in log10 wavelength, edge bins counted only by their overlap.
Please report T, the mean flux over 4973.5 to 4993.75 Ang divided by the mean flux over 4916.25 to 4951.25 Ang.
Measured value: 1.1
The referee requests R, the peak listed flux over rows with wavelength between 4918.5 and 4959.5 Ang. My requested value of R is 8.802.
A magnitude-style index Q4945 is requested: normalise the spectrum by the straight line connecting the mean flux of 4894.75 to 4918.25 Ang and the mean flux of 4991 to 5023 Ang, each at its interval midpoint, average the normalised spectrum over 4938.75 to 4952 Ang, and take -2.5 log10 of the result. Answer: 0.124 mag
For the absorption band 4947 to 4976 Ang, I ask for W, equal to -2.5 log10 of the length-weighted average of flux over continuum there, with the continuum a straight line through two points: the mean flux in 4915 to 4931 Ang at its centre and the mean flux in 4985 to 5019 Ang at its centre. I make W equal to -0.108 mag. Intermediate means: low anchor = 5.93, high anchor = 5.28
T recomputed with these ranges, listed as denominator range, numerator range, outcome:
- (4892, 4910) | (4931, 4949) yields 0.87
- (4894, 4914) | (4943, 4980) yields 1.03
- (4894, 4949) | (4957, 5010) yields 1.03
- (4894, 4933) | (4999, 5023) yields 0.85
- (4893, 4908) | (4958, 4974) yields 1.06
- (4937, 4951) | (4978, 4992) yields 1.15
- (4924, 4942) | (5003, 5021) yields 0.89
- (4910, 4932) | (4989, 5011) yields 0.94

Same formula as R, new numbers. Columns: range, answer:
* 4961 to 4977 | 7.584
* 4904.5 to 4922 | 8.797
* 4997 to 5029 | 6.9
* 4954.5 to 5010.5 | 7.934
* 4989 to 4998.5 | 6.644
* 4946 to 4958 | 7.545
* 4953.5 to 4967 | 7.543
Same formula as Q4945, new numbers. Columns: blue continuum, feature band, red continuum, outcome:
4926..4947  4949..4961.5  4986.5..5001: -0.12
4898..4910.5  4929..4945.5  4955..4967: 0.12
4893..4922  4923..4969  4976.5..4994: -0.01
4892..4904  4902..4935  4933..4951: -0.10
